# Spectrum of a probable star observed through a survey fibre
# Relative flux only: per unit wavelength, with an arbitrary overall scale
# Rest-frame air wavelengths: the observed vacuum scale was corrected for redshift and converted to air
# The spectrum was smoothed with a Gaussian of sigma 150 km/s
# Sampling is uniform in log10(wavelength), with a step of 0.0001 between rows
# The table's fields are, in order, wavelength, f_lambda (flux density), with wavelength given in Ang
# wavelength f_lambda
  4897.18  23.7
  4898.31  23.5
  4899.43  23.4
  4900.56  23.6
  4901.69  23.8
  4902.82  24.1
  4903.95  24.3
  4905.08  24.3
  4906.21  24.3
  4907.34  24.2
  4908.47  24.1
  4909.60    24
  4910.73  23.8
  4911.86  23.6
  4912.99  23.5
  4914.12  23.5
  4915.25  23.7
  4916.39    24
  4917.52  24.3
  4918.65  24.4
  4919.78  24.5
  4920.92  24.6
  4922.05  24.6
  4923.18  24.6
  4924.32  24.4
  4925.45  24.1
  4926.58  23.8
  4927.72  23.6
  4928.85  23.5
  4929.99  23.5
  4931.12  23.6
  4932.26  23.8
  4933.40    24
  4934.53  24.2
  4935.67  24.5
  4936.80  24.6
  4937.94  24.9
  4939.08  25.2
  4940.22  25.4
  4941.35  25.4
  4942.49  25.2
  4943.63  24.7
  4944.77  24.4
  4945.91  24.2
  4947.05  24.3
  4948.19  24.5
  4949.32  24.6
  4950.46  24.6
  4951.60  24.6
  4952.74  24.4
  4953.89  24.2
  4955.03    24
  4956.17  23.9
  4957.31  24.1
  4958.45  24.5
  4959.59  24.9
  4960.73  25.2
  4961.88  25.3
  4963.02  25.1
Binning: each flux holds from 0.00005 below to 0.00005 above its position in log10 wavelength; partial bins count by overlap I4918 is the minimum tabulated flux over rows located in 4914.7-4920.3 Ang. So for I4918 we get 23.7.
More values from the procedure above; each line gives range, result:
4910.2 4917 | 23.5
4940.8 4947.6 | 24.2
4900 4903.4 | 23.6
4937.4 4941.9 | 24.9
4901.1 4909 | 23.8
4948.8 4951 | 24.6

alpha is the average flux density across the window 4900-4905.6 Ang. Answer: 24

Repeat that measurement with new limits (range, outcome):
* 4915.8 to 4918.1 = 24.1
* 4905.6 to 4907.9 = 24.2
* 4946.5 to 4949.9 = 24.5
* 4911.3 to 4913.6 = 23.6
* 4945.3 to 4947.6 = 24.2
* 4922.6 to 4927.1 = 24.3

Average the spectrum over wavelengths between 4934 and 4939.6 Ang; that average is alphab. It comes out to 24.7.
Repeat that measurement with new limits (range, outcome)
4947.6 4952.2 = 24.6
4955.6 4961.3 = 24.6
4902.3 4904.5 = 24.2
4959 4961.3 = 25.1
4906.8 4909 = 24.2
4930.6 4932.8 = 23.7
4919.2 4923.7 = 24.6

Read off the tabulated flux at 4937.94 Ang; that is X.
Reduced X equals 24.9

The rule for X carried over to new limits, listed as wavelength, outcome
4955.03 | 24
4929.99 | 23.5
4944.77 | 24.4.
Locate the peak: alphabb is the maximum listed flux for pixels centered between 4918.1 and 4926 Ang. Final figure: 24.6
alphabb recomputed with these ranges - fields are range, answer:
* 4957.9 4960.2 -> 24.9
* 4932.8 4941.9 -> 25.4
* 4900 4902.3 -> 23.8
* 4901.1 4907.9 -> 24.3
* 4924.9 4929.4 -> 24.1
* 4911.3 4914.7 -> 23.6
